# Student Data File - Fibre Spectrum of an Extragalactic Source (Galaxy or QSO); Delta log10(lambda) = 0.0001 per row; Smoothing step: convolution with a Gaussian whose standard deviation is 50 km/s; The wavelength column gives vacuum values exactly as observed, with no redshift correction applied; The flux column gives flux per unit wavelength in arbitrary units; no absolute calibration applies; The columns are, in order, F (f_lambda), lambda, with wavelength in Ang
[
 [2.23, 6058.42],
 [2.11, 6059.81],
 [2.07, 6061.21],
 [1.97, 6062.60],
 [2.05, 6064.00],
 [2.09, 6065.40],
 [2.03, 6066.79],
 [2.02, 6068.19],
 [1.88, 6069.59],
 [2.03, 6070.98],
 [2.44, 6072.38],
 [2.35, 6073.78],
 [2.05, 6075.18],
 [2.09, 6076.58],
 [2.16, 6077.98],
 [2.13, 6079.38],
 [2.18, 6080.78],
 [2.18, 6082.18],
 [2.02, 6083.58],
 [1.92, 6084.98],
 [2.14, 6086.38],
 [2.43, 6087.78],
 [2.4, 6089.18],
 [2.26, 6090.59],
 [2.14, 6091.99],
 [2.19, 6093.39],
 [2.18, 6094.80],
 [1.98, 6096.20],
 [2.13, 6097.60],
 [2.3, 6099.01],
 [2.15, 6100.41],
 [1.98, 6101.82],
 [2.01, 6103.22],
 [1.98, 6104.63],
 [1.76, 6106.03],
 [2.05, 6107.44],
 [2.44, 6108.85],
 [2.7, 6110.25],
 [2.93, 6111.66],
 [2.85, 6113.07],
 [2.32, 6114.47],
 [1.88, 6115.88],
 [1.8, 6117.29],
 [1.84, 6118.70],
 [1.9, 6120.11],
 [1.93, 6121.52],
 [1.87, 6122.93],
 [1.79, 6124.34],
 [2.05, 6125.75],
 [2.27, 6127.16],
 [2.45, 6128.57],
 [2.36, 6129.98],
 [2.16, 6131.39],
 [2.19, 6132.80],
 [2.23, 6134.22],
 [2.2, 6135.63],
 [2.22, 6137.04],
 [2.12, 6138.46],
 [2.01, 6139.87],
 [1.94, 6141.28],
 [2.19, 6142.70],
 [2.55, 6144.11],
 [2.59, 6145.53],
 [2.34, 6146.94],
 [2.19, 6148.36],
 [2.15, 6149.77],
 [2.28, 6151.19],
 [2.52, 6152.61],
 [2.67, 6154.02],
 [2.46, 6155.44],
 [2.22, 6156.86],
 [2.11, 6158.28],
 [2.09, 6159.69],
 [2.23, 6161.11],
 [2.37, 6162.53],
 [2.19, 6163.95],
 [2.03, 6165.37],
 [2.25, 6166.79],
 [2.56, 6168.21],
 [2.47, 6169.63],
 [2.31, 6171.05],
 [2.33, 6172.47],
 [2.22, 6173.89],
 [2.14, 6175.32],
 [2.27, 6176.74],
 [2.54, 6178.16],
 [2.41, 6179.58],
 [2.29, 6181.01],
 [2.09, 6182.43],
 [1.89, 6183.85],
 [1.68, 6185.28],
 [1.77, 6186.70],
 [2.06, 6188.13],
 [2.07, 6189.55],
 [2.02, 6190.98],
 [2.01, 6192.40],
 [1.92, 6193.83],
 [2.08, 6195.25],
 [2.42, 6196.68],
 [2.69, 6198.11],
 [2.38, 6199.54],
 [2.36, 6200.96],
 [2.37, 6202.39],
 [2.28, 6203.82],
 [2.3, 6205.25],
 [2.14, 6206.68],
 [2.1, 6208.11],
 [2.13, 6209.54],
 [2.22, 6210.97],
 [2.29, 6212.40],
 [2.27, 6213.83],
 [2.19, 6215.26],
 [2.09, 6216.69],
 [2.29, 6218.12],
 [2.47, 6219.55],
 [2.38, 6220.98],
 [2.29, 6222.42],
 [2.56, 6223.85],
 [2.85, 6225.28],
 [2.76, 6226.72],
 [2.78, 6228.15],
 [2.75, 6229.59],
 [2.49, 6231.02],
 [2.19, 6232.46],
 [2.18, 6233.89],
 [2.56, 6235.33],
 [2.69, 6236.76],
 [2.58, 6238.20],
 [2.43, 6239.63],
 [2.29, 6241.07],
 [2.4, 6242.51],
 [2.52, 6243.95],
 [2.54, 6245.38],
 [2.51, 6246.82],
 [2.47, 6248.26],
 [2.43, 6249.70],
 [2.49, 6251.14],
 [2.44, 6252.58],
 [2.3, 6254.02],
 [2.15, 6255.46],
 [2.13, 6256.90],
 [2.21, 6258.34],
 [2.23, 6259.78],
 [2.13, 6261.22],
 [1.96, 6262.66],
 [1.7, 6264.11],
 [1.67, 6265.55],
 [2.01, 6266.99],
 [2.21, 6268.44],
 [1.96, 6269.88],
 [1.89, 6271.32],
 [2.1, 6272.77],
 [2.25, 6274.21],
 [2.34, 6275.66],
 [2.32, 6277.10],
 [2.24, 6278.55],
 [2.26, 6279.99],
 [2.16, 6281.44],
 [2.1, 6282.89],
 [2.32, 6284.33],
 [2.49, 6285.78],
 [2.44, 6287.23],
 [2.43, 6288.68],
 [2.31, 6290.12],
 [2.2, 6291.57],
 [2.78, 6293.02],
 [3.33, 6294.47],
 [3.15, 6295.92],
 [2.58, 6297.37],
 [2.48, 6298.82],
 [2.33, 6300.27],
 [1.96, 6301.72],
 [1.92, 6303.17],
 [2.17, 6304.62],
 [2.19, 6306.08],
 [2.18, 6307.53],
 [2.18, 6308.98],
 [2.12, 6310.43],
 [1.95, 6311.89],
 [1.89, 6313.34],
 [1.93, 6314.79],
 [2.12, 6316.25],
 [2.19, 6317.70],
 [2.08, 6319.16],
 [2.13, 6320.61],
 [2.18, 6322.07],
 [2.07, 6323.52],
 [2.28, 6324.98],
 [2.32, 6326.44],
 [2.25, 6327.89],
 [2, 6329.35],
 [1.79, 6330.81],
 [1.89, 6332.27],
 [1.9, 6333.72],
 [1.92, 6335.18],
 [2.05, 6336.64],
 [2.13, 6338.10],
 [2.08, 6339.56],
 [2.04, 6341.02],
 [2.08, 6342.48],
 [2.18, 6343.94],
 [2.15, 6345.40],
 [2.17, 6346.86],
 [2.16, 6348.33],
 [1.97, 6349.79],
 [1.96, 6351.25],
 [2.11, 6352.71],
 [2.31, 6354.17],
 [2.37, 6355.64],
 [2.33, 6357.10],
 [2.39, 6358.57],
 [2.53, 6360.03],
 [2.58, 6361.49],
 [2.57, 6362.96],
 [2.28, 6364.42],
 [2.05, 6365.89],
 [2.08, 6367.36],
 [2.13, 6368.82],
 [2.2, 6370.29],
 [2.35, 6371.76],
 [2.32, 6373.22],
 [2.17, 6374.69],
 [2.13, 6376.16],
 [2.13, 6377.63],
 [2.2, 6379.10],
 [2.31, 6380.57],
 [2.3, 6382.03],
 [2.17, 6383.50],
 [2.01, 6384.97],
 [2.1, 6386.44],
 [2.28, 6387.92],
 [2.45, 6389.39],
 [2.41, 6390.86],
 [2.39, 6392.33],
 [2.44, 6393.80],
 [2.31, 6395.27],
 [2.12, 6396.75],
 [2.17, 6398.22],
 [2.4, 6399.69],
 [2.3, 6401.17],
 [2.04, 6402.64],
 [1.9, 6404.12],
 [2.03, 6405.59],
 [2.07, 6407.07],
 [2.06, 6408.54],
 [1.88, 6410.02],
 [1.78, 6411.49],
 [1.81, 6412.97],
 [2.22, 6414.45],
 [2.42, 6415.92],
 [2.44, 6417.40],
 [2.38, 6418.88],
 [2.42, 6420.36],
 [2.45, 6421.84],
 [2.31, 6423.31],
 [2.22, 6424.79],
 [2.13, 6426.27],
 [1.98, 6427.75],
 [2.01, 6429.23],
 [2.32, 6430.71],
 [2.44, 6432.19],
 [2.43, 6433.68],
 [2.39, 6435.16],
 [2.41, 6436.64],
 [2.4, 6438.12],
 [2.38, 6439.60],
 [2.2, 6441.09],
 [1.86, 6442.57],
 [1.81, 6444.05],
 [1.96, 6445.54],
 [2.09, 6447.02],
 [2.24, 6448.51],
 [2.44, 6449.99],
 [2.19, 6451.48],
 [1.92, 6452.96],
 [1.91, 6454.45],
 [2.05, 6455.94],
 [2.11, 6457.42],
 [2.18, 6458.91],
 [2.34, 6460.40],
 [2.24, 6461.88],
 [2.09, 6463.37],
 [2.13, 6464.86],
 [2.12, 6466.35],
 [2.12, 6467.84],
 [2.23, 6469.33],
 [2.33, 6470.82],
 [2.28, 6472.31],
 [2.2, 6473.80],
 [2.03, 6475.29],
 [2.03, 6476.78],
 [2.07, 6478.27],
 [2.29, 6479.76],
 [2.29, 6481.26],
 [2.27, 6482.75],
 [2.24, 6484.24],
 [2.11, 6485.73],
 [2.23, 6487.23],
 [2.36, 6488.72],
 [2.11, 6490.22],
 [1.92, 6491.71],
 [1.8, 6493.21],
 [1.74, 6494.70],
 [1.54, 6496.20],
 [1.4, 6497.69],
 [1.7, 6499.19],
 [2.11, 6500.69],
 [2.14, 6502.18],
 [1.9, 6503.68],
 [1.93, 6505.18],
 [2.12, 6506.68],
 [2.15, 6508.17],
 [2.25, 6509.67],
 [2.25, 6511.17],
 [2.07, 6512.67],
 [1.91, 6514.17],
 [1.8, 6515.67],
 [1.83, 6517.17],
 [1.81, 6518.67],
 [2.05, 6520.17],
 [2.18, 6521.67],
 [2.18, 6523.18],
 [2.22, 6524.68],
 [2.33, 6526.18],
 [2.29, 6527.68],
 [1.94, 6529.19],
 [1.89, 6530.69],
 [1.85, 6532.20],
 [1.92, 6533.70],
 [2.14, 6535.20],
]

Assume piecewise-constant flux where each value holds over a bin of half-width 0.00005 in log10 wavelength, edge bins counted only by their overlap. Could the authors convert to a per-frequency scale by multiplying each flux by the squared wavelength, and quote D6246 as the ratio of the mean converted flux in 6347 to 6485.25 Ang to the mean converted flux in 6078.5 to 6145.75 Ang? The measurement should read 1.12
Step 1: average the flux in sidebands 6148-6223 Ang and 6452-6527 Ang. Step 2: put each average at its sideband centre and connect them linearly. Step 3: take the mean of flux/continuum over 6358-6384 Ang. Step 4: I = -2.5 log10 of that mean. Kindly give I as -0.067 mag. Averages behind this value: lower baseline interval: 2.24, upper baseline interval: 2.07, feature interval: 2.27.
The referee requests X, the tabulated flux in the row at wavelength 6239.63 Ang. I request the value 2.43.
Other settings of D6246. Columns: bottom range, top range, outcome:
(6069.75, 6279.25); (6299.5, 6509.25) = 1.03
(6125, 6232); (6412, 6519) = 1.02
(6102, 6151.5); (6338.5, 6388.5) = 1.09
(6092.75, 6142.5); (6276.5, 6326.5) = 1.13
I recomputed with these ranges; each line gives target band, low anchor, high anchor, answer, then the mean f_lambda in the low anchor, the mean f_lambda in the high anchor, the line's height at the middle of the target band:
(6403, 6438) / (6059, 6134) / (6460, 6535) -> -0.06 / 2.14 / 2.07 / 2.08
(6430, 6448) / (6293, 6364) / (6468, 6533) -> -0.06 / 2.21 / 2.06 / 2.11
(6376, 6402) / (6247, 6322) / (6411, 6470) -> -0.03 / 2.24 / 2.19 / 2.21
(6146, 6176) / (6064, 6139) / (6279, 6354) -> -0.06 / 2.15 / 2.2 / 2.17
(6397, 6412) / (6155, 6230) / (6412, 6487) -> 0.07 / 2.27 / 2.2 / 2.21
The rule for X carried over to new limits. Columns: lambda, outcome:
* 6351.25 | 1.96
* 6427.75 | 1.98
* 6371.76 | 2.35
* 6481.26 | 2.29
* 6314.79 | 1.93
